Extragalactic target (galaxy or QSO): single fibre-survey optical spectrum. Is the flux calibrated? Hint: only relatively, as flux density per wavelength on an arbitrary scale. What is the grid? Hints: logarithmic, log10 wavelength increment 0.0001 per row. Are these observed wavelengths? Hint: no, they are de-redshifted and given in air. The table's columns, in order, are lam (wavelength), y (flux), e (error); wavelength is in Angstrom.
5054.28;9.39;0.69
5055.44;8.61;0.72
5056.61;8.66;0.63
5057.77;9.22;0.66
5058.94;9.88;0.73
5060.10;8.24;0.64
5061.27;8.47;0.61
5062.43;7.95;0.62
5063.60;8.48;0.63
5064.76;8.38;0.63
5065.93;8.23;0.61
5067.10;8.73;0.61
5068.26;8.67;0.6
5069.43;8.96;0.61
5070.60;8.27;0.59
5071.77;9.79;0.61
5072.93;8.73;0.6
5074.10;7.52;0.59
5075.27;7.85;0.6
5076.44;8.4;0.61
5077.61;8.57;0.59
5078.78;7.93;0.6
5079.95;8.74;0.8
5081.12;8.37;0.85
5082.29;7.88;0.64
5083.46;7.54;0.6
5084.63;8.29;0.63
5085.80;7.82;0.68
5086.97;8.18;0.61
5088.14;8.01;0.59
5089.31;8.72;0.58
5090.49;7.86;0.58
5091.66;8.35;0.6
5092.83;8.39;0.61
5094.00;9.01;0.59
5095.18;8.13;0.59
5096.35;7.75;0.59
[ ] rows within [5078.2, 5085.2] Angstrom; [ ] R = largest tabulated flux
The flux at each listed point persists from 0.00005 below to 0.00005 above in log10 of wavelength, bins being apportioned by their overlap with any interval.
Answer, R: 8.74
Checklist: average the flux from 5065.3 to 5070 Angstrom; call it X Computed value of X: 8.64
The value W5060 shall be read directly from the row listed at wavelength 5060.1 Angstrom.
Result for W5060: 8.24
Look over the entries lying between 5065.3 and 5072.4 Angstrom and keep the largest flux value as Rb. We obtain 9.79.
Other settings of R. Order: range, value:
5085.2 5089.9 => 8.72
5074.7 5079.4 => 8.57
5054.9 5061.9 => 9.88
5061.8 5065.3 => 8.48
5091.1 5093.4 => 8.39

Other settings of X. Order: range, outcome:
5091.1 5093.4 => 8.38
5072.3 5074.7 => 8.18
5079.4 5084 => 8.13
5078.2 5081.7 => 8.35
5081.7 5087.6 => 7.95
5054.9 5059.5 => 9.08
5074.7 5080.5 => 8.29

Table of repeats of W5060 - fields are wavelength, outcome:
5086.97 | 8.18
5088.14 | 8.01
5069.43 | 8.96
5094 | 9.01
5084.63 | 8.29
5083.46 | 7.54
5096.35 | 7.75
